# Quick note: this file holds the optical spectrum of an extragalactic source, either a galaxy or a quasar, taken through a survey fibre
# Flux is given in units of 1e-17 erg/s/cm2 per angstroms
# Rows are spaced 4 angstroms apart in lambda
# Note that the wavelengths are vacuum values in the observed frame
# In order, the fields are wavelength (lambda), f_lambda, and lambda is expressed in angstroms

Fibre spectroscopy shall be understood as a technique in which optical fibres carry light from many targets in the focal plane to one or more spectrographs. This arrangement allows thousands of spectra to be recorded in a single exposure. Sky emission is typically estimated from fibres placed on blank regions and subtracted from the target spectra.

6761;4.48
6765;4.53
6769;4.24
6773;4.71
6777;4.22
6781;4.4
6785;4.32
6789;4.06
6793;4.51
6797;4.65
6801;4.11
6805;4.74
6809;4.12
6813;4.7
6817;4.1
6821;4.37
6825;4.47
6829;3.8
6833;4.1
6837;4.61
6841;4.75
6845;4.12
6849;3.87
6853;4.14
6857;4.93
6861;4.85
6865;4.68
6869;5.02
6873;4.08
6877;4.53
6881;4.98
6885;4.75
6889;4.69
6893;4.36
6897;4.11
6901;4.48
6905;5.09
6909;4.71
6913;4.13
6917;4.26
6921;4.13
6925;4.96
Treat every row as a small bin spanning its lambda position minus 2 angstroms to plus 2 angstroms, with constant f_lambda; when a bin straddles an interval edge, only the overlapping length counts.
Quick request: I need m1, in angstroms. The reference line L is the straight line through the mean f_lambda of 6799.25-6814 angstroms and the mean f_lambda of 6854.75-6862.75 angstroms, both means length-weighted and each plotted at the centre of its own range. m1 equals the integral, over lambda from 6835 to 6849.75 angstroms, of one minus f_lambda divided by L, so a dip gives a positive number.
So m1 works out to 1.07 angstroms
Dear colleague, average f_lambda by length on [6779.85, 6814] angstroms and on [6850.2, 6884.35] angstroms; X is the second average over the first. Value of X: 1.1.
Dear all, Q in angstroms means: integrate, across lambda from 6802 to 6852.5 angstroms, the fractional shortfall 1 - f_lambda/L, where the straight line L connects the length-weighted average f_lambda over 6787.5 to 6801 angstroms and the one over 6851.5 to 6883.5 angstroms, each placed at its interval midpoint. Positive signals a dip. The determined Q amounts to 2.2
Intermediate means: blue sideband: 4.38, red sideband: 4.66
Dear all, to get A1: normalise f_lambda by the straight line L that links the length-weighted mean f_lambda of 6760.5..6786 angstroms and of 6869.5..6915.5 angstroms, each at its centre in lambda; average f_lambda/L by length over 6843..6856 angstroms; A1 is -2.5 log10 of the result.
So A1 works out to 0.10 mag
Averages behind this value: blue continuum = 4.41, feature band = 4.11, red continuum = 4.55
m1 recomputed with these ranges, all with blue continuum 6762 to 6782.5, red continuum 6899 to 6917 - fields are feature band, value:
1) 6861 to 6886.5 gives -0.88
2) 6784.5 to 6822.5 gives 0.73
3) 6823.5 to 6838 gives 0.88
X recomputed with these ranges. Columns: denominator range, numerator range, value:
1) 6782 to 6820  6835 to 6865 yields 1.03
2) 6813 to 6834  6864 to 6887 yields 1.11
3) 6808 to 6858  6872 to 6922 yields 1.05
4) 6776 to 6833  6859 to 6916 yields 1.06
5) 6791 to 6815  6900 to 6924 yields 1.00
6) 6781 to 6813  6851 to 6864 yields 1.06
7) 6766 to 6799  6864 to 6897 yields 1.05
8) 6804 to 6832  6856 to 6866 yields 1.12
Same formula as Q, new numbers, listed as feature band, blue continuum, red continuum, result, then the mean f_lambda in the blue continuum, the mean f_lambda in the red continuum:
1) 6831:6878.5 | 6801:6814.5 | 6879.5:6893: 1.5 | 4.45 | 4.73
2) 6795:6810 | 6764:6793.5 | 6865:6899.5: 0.0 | 4.36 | 4.57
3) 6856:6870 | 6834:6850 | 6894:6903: -1.7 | 4.35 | 4.3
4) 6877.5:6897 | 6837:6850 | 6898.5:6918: -0.7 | 4.33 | 4.54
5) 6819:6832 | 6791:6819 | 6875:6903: 0.7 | 4.42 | 4.56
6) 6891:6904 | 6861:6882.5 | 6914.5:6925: 0.3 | 4.67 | 4.34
